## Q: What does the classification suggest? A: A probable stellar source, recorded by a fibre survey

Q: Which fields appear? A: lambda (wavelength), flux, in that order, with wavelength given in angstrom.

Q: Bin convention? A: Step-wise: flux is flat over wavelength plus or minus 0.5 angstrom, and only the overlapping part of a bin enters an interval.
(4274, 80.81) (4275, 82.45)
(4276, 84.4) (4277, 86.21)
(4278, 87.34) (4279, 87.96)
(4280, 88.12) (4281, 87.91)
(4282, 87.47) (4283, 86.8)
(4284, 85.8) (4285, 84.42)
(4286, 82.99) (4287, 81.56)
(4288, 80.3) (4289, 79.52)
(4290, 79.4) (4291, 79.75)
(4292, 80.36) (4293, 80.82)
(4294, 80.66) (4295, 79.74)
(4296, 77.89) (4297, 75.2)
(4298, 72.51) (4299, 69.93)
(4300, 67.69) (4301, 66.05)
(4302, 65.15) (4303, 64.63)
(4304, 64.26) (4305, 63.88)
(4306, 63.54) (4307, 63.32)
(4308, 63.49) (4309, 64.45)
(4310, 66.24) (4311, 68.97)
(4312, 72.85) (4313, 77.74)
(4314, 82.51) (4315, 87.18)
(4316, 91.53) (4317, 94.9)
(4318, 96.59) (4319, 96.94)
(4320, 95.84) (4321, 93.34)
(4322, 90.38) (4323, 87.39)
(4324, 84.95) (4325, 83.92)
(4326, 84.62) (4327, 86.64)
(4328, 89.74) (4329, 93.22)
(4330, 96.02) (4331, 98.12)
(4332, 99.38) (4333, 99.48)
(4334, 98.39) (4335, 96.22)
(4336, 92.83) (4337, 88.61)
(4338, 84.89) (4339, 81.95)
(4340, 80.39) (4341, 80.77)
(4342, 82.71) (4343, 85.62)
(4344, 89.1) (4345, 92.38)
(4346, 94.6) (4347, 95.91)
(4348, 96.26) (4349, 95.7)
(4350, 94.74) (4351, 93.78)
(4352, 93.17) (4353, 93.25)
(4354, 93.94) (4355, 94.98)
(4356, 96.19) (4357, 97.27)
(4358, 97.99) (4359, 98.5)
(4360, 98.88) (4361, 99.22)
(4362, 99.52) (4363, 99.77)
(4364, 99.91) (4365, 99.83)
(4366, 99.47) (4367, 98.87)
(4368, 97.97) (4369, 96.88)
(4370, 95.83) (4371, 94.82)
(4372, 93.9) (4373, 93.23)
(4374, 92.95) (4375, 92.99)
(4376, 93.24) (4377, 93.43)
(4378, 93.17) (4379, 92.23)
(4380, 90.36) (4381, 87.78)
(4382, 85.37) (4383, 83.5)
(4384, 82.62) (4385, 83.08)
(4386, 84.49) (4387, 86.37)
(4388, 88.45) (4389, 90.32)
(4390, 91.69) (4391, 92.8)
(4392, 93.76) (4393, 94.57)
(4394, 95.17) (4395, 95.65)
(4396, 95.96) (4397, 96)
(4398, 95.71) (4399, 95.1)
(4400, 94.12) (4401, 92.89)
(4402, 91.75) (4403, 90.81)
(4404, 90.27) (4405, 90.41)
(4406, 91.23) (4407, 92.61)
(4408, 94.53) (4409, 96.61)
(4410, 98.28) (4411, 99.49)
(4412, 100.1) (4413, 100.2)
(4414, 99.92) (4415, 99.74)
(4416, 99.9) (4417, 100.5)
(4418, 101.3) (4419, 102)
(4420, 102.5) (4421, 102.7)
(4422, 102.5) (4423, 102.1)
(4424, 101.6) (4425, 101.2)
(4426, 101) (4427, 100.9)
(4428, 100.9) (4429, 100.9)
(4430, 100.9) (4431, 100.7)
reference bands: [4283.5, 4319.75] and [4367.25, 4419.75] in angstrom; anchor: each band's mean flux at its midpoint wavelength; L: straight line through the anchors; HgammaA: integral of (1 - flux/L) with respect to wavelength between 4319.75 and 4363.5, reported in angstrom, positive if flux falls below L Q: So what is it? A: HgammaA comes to -4.4 angstrom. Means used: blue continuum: 76.6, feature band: 92.5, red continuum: 93.6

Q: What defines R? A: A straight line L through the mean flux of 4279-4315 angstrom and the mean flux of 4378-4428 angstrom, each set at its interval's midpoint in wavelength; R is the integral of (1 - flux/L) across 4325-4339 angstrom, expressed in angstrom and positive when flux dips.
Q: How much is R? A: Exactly -1.75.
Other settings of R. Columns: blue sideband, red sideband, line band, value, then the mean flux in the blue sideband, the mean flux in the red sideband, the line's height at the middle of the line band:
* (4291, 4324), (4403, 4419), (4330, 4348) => -1.7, 77.2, 97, 83.2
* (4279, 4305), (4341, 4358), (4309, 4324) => -0.1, 77.9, 92.9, 84.3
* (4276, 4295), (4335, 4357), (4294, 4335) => 2.9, 83.7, 90.8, 87.1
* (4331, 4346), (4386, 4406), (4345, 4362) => -1.0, 89.9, 92.5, 90.6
